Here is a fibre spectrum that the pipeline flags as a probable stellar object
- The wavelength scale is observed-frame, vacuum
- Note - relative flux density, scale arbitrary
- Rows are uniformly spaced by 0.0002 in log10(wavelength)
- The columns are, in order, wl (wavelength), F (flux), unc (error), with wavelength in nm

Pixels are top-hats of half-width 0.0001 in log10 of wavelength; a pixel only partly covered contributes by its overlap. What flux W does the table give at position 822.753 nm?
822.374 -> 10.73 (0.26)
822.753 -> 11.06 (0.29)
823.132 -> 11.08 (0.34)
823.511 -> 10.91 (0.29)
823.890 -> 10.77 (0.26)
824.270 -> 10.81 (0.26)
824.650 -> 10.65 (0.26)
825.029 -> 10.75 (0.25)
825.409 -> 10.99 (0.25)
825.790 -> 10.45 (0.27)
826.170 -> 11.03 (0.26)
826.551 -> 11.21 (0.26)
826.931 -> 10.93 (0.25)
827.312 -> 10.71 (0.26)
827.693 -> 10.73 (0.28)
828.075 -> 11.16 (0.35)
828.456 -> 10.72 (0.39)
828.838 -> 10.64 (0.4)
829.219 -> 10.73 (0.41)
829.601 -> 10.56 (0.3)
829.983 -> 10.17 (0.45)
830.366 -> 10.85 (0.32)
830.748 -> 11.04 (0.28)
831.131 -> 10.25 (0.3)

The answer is 11.06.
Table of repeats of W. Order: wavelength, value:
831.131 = 10.25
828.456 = 10.72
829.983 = 10.17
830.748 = 11.04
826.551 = 11.21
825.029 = 10.75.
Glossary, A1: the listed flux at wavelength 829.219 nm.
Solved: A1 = 10.73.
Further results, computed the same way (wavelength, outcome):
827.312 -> 10.71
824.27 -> 10.81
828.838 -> 10.64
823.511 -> 10.91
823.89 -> 10.77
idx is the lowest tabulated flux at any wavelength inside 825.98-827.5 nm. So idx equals 10.71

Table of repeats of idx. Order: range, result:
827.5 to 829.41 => 10.64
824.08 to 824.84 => 10.65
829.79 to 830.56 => 10.17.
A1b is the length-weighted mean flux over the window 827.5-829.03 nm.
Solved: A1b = 10.8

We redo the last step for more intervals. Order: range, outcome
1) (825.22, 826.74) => 10.9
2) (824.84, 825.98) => 10.7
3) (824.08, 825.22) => 10.7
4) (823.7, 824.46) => 10.8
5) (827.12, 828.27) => 10.9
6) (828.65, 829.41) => 10.7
